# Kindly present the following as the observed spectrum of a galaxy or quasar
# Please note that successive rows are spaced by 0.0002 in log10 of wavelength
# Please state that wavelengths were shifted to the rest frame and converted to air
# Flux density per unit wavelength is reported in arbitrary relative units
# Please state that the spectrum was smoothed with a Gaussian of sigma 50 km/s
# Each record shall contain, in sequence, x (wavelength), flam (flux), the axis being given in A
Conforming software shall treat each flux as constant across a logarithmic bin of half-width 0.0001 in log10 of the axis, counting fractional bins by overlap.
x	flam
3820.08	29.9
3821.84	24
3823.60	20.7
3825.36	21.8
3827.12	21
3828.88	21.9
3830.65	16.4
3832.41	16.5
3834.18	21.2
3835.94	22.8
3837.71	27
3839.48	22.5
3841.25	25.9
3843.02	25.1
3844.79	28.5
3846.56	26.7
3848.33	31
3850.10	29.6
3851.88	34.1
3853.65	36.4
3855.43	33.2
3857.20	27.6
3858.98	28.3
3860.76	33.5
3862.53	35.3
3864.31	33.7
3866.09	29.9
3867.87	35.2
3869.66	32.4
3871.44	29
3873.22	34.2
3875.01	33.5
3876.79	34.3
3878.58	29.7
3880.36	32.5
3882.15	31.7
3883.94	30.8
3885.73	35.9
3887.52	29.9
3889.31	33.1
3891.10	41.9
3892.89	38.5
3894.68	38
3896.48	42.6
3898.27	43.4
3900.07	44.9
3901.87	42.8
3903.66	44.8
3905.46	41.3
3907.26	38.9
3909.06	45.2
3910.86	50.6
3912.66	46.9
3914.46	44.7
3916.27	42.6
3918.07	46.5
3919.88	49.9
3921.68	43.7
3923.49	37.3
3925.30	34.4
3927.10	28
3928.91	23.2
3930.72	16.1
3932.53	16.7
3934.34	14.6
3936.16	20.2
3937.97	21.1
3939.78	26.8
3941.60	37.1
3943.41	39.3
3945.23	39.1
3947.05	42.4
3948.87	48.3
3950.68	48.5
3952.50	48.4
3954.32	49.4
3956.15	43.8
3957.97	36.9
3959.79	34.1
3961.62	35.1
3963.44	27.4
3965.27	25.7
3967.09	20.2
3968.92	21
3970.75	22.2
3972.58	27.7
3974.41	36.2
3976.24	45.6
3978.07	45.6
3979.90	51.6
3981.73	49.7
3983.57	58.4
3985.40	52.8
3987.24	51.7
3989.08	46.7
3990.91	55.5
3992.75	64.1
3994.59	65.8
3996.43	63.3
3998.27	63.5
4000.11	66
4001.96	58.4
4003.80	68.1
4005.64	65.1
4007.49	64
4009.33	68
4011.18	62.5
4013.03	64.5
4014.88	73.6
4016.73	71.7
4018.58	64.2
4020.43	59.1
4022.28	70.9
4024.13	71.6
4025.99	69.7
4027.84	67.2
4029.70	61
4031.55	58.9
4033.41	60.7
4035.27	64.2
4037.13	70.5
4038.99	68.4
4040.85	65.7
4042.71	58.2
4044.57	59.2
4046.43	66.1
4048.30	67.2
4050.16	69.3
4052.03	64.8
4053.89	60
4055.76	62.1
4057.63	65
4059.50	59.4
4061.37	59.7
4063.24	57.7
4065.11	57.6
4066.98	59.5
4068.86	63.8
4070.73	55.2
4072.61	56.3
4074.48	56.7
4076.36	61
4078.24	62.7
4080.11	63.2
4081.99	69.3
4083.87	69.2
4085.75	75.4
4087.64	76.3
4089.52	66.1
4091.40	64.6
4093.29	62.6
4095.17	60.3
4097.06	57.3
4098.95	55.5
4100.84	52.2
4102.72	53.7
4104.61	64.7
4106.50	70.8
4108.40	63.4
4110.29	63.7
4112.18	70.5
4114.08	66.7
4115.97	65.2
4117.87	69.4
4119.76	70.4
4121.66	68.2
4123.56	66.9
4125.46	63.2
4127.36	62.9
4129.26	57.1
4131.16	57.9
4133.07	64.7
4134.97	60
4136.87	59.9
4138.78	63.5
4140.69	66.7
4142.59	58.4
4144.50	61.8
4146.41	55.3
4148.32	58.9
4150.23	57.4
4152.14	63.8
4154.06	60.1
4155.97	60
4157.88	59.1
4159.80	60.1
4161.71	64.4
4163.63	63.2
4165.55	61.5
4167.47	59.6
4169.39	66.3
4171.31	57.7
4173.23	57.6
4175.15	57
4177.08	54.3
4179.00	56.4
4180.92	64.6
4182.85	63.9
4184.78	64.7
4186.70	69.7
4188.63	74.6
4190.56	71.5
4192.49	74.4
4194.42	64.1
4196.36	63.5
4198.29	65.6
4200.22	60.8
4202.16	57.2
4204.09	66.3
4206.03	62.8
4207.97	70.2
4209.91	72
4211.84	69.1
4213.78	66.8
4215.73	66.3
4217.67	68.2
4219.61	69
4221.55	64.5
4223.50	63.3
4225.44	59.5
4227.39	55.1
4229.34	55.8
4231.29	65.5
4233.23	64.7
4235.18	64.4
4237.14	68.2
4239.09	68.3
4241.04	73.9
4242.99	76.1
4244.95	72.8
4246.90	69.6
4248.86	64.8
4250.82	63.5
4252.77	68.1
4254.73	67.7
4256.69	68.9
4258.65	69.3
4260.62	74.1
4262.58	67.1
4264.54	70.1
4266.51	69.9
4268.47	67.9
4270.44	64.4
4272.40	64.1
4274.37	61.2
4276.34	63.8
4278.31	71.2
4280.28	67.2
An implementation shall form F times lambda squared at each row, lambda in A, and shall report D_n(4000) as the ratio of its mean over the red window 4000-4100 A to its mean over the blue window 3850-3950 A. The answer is 1.95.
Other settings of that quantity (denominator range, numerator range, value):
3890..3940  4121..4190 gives 1.90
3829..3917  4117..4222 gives 2.18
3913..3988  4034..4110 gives 1.82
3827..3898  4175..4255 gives 2.56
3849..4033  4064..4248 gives 1.63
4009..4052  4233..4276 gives 1.16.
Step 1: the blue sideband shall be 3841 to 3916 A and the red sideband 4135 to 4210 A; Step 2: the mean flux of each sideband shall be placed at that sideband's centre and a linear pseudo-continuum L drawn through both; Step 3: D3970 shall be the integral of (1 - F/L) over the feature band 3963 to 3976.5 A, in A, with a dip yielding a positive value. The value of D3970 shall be 5.1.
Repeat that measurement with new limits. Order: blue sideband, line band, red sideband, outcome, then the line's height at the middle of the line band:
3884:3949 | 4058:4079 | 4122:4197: -2.6 A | 52.7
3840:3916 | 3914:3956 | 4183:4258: 5.1 A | 40.6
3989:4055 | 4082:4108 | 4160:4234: 0.2 A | 64.3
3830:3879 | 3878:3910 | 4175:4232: -4.8 A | 33.1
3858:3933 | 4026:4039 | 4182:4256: -4.1 A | 49.2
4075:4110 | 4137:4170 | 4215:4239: 1.4 A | 63.8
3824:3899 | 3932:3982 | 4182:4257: 6.6 A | 40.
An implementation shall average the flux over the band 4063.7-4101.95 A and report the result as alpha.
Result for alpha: 62.2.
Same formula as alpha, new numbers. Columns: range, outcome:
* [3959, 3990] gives 38.4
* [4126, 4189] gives 61.2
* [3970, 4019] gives 56.6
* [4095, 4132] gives 63.1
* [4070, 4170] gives 62.7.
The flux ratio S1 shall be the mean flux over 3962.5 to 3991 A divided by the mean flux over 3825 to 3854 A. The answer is 1.6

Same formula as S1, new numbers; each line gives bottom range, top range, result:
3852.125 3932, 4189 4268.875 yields 1.84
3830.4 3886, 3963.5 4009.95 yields 1.68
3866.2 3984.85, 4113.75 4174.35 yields 1.69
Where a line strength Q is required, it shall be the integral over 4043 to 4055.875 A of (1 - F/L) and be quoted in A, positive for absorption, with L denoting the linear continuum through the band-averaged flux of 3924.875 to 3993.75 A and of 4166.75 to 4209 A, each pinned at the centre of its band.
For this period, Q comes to -4.4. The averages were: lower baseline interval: 37.1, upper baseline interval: 63.8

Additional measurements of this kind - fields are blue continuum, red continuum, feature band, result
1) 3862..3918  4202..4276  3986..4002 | -4.4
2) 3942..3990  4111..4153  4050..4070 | -3.1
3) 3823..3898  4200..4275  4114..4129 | -3.0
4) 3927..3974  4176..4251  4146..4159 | -0.4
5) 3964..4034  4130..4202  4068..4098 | -2.5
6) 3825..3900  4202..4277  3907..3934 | -0.9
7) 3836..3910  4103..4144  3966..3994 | 2.2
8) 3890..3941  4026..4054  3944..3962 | 0.8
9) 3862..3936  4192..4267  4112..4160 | -3.9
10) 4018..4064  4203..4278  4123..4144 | 1.1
